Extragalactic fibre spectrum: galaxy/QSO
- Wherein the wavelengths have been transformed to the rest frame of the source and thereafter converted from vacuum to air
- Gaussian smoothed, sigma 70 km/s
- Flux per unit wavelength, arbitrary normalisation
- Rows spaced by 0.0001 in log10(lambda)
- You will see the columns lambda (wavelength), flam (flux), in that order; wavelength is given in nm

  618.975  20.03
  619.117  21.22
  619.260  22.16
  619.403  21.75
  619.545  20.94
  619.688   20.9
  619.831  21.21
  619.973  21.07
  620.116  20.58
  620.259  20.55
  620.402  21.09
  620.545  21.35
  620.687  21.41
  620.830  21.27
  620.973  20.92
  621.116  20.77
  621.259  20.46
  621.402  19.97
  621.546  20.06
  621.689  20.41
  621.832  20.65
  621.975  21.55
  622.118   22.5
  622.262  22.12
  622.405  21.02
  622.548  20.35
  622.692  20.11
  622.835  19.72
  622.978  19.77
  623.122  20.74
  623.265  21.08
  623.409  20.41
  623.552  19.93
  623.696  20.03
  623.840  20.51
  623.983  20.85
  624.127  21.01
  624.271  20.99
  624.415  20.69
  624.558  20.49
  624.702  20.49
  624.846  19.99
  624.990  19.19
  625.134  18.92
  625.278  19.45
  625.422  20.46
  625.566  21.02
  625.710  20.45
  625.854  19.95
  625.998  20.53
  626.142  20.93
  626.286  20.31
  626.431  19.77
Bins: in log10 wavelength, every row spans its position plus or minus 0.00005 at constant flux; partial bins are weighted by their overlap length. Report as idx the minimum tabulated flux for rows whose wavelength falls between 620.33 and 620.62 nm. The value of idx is 21.09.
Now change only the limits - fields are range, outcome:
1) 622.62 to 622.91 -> 19.72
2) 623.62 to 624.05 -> 20.03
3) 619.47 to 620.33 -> 20.55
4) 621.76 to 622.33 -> 20.65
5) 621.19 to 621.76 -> 19.97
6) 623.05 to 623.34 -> 20.74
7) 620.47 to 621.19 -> 20.77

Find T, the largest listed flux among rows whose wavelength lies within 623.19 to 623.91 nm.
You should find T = 21.08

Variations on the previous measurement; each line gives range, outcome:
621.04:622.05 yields 21.55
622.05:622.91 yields 22.5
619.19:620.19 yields 22.16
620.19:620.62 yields 21.35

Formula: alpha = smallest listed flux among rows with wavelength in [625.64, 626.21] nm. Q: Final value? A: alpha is 19.95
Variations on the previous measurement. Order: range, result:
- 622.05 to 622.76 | 20.11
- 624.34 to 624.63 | 20.49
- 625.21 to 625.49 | 19.45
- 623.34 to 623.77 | 19.93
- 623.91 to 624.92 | 19.99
